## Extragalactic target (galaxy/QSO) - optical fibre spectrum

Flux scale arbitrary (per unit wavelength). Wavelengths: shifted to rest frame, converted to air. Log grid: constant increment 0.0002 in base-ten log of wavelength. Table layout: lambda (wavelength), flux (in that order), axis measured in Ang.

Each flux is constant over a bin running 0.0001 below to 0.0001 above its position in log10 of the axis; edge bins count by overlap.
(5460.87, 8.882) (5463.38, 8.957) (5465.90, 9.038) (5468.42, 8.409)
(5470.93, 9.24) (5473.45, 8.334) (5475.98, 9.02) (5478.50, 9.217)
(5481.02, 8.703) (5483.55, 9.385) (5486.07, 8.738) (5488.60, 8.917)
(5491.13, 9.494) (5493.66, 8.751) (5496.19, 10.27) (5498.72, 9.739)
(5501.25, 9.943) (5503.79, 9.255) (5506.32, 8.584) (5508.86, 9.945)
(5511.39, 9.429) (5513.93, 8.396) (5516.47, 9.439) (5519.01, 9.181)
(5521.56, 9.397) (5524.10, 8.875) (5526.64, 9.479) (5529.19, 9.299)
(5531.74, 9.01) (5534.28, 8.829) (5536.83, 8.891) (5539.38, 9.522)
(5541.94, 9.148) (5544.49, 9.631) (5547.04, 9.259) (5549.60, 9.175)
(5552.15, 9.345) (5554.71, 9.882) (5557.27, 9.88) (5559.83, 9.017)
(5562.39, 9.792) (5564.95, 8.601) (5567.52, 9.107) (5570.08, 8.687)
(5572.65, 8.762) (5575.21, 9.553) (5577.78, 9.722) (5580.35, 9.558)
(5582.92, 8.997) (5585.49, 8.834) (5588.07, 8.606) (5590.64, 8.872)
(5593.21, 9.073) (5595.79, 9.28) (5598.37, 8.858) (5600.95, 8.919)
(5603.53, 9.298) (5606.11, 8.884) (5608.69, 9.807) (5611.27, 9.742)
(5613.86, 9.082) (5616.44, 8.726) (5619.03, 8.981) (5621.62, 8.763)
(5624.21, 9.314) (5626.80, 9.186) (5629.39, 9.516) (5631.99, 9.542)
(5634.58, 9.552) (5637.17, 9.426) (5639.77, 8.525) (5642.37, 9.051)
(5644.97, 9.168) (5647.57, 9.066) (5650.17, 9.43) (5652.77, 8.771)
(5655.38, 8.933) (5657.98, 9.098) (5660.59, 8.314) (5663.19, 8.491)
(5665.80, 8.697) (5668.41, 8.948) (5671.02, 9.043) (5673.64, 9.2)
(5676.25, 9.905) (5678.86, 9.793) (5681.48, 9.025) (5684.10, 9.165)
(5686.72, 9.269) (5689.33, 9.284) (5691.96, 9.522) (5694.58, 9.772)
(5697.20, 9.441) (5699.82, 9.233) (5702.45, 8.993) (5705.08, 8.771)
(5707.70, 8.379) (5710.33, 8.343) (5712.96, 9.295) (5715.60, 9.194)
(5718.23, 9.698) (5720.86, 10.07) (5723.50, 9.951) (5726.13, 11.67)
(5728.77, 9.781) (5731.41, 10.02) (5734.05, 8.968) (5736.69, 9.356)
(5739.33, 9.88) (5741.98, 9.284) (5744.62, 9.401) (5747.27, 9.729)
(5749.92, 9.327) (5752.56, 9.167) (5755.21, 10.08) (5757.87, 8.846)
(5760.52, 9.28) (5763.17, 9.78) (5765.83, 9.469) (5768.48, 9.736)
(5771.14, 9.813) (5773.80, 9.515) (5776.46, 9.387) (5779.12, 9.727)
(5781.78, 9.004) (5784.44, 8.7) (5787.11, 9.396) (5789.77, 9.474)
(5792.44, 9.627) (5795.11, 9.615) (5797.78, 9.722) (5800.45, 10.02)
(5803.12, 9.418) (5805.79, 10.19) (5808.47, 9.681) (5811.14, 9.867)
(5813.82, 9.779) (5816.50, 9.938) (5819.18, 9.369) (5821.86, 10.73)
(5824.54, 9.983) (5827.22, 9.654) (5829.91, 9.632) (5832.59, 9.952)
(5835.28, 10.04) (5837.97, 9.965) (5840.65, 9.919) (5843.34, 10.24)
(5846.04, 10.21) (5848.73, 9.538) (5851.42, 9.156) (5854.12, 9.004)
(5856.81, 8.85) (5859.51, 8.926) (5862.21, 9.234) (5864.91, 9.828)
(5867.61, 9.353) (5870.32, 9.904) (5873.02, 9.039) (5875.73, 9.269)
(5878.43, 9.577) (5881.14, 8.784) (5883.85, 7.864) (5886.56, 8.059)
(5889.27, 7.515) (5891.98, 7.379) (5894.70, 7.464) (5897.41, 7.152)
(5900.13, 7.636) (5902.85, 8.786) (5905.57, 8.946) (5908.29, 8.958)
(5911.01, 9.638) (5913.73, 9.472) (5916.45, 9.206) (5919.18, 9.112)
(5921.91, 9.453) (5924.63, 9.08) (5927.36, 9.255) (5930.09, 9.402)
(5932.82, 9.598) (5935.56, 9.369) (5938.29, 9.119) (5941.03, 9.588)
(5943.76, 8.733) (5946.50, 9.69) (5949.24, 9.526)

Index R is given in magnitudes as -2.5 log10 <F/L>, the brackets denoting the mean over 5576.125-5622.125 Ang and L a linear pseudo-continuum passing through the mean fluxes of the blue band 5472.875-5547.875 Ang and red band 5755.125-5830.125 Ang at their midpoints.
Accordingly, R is 0.026 mag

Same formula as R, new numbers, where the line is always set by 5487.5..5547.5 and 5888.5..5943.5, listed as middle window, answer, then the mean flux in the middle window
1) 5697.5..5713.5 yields 0.03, 8.85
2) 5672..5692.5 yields -0.03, 9.38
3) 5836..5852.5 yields -0.11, 9.86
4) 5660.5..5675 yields 0.03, 8.83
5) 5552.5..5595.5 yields 0.00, 9.19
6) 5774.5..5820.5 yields -0.07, 9.58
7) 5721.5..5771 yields -0.07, 9.66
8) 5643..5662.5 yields 0.02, 8.96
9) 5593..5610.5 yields 0.00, 9.18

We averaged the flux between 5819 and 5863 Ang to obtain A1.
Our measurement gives 9.68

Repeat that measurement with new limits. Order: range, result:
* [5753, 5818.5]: 9.58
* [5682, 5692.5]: 9.27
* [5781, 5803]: 9.45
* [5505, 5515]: 9.11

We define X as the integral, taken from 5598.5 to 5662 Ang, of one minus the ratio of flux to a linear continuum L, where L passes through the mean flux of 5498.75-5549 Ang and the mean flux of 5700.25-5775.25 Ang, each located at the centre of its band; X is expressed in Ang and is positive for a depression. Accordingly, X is 1.7 Ang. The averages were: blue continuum 9.25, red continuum 9.49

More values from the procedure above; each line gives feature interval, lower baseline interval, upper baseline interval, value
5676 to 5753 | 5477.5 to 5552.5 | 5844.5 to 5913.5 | -3.8 Ang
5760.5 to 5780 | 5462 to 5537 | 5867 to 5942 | -1.4 Ang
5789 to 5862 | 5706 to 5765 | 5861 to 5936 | -4.5 Ang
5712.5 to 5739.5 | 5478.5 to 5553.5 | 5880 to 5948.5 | -2.5 Ang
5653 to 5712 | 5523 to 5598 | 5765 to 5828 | 2.3 Ang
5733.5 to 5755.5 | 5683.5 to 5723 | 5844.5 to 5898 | -0.7 Ang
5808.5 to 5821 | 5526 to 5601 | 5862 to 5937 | -1.2 Ang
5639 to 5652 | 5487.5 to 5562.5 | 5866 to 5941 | 0.2 Ang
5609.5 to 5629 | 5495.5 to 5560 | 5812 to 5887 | 0.5 Ang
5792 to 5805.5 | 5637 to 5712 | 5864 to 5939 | -1.2 Ang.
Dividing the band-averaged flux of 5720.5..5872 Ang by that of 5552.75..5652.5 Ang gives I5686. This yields 1.1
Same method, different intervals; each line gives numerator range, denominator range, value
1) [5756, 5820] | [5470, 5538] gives 1.04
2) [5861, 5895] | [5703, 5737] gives 0.92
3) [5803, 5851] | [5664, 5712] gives 1.08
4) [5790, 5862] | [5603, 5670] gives 1.07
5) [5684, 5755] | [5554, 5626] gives 1.03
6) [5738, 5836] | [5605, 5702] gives 1.05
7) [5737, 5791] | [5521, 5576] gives 1.02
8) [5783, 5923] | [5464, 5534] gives 1.01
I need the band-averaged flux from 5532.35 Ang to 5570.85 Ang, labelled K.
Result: 9.26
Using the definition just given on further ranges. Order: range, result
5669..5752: 9.44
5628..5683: 9.12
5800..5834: 9.86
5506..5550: 9.21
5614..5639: 9.2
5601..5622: 9.16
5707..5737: 9.59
